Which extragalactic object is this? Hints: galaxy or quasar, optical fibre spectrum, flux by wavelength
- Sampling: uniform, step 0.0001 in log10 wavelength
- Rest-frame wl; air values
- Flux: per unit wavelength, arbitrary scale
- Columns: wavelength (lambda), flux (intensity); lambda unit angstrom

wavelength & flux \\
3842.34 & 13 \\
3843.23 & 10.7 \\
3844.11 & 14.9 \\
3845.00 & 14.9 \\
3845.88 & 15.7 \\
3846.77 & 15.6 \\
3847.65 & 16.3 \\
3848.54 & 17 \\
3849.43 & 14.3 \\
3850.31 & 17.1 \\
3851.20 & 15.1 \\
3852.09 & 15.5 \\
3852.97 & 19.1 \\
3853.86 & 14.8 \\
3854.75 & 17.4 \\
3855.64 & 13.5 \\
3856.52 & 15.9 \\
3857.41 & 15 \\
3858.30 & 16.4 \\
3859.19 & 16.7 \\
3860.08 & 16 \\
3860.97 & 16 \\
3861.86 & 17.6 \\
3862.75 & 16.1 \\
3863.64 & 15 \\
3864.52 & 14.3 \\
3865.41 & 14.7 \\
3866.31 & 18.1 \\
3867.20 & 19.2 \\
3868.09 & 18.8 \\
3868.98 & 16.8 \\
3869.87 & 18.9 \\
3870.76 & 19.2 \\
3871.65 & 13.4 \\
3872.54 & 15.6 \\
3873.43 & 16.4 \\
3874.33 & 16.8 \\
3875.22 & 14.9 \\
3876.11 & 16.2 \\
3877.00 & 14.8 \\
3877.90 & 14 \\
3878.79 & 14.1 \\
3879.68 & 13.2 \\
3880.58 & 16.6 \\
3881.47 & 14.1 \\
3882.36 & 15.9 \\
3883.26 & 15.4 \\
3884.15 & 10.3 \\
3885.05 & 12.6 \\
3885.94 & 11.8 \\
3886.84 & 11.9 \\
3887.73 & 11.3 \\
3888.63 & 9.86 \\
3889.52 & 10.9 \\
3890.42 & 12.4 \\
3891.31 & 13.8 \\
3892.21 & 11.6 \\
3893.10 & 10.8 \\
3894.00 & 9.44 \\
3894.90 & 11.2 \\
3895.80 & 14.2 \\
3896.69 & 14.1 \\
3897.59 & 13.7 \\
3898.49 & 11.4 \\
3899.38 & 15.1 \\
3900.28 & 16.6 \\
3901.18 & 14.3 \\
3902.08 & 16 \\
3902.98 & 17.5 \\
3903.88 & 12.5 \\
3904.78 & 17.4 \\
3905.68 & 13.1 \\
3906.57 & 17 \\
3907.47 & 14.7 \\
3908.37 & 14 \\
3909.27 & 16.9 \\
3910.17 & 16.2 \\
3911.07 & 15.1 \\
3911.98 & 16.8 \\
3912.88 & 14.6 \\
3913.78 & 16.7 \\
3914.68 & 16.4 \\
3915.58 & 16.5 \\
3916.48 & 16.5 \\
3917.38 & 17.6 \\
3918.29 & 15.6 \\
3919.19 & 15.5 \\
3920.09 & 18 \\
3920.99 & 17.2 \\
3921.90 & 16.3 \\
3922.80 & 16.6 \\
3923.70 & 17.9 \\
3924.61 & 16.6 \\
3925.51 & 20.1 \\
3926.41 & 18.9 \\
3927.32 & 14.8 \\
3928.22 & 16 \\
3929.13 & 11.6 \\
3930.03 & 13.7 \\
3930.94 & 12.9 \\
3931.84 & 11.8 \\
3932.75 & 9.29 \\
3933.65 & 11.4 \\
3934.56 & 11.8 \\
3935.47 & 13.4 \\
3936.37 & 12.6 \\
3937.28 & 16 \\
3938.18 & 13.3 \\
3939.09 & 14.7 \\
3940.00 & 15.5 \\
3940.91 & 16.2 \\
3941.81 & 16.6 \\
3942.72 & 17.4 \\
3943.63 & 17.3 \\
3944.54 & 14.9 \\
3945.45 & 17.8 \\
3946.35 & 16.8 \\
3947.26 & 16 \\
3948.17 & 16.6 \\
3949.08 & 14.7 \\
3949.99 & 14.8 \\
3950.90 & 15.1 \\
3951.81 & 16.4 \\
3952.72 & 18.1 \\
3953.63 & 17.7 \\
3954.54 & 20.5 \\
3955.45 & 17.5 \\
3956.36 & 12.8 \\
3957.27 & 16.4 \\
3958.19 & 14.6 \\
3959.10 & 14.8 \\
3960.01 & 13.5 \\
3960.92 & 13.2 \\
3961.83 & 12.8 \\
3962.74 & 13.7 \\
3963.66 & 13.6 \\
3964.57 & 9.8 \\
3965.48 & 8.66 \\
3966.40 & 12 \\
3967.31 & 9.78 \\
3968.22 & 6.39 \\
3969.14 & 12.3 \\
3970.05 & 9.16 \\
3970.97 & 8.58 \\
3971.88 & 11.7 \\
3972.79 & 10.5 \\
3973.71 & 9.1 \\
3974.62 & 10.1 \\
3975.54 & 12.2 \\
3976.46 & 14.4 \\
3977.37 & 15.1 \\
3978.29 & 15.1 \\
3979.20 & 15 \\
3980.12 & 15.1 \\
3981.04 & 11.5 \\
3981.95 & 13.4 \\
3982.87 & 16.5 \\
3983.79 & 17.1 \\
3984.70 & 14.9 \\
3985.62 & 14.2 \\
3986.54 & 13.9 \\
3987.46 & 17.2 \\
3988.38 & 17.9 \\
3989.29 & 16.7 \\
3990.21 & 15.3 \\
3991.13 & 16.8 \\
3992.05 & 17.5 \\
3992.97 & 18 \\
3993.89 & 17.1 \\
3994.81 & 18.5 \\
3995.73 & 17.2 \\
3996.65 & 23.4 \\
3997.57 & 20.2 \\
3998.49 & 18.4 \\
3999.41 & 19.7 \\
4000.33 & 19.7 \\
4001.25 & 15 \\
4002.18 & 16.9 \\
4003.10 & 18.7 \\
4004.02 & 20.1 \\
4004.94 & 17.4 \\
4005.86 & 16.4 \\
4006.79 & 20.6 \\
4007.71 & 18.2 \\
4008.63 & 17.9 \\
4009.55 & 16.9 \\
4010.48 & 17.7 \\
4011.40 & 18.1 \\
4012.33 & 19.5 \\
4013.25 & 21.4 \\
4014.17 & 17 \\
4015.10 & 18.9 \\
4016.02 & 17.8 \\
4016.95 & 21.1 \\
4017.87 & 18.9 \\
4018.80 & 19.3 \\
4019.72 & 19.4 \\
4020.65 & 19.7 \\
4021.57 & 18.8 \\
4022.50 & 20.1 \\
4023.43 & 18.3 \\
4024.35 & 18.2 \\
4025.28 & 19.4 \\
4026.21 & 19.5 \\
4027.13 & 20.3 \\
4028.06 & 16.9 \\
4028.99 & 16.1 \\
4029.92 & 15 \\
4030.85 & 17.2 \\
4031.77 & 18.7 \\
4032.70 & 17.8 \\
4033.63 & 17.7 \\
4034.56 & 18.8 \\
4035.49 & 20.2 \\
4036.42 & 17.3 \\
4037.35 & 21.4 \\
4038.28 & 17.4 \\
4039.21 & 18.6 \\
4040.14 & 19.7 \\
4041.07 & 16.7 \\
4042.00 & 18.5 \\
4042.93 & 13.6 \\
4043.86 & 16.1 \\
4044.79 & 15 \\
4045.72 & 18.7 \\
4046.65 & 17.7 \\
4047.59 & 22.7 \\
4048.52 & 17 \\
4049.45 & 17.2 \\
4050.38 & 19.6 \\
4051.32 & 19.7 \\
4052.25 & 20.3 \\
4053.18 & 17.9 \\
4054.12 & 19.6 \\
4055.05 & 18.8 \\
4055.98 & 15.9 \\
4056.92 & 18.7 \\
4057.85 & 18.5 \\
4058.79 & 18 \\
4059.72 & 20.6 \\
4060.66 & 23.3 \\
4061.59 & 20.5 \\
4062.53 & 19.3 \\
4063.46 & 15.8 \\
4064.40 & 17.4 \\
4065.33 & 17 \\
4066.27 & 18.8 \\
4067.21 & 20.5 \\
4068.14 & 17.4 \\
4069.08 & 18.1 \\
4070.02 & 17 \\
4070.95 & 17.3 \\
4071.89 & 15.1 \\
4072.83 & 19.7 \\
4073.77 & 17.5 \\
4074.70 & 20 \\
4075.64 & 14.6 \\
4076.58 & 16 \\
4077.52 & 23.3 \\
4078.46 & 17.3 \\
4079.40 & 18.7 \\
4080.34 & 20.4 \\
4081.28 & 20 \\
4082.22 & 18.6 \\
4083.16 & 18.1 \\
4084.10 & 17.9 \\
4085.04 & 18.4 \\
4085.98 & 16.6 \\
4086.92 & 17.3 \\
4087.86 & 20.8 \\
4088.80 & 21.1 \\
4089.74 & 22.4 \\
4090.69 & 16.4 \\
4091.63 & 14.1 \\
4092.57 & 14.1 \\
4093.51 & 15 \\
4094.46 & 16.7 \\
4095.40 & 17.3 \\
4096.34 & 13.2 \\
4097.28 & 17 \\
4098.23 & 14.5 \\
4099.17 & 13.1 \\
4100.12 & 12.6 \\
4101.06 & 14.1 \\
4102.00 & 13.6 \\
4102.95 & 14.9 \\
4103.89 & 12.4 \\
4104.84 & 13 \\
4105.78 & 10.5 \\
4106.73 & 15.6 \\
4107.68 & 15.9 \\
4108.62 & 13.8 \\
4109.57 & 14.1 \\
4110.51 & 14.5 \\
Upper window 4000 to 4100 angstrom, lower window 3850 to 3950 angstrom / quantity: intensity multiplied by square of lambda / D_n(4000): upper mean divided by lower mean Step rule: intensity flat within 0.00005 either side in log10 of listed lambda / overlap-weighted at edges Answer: 1.29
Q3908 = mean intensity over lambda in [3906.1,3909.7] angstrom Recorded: 15.7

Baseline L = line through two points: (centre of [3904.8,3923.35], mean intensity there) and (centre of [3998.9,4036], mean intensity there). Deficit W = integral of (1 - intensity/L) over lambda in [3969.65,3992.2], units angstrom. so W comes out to 4.8 angstrom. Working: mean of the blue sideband 16.1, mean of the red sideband 18.5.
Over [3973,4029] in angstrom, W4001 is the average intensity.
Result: 17.3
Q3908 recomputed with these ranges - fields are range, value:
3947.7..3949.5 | 15.7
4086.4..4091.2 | 19.5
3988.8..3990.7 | 16.1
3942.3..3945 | 16.5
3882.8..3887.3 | 12.4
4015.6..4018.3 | 19.3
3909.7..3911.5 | 15.7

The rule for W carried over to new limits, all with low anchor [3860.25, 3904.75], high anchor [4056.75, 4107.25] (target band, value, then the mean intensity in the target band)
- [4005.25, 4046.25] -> -4.60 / 18.3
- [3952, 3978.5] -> 4.59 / 12.9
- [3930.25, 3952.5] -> 0.82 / 14.7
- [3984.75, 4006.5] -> -2.15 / 17.6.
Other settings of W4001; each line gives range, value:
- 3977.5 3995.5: 15.9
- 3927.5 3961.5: 15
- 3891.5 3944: 14.9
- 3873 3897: 13.3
